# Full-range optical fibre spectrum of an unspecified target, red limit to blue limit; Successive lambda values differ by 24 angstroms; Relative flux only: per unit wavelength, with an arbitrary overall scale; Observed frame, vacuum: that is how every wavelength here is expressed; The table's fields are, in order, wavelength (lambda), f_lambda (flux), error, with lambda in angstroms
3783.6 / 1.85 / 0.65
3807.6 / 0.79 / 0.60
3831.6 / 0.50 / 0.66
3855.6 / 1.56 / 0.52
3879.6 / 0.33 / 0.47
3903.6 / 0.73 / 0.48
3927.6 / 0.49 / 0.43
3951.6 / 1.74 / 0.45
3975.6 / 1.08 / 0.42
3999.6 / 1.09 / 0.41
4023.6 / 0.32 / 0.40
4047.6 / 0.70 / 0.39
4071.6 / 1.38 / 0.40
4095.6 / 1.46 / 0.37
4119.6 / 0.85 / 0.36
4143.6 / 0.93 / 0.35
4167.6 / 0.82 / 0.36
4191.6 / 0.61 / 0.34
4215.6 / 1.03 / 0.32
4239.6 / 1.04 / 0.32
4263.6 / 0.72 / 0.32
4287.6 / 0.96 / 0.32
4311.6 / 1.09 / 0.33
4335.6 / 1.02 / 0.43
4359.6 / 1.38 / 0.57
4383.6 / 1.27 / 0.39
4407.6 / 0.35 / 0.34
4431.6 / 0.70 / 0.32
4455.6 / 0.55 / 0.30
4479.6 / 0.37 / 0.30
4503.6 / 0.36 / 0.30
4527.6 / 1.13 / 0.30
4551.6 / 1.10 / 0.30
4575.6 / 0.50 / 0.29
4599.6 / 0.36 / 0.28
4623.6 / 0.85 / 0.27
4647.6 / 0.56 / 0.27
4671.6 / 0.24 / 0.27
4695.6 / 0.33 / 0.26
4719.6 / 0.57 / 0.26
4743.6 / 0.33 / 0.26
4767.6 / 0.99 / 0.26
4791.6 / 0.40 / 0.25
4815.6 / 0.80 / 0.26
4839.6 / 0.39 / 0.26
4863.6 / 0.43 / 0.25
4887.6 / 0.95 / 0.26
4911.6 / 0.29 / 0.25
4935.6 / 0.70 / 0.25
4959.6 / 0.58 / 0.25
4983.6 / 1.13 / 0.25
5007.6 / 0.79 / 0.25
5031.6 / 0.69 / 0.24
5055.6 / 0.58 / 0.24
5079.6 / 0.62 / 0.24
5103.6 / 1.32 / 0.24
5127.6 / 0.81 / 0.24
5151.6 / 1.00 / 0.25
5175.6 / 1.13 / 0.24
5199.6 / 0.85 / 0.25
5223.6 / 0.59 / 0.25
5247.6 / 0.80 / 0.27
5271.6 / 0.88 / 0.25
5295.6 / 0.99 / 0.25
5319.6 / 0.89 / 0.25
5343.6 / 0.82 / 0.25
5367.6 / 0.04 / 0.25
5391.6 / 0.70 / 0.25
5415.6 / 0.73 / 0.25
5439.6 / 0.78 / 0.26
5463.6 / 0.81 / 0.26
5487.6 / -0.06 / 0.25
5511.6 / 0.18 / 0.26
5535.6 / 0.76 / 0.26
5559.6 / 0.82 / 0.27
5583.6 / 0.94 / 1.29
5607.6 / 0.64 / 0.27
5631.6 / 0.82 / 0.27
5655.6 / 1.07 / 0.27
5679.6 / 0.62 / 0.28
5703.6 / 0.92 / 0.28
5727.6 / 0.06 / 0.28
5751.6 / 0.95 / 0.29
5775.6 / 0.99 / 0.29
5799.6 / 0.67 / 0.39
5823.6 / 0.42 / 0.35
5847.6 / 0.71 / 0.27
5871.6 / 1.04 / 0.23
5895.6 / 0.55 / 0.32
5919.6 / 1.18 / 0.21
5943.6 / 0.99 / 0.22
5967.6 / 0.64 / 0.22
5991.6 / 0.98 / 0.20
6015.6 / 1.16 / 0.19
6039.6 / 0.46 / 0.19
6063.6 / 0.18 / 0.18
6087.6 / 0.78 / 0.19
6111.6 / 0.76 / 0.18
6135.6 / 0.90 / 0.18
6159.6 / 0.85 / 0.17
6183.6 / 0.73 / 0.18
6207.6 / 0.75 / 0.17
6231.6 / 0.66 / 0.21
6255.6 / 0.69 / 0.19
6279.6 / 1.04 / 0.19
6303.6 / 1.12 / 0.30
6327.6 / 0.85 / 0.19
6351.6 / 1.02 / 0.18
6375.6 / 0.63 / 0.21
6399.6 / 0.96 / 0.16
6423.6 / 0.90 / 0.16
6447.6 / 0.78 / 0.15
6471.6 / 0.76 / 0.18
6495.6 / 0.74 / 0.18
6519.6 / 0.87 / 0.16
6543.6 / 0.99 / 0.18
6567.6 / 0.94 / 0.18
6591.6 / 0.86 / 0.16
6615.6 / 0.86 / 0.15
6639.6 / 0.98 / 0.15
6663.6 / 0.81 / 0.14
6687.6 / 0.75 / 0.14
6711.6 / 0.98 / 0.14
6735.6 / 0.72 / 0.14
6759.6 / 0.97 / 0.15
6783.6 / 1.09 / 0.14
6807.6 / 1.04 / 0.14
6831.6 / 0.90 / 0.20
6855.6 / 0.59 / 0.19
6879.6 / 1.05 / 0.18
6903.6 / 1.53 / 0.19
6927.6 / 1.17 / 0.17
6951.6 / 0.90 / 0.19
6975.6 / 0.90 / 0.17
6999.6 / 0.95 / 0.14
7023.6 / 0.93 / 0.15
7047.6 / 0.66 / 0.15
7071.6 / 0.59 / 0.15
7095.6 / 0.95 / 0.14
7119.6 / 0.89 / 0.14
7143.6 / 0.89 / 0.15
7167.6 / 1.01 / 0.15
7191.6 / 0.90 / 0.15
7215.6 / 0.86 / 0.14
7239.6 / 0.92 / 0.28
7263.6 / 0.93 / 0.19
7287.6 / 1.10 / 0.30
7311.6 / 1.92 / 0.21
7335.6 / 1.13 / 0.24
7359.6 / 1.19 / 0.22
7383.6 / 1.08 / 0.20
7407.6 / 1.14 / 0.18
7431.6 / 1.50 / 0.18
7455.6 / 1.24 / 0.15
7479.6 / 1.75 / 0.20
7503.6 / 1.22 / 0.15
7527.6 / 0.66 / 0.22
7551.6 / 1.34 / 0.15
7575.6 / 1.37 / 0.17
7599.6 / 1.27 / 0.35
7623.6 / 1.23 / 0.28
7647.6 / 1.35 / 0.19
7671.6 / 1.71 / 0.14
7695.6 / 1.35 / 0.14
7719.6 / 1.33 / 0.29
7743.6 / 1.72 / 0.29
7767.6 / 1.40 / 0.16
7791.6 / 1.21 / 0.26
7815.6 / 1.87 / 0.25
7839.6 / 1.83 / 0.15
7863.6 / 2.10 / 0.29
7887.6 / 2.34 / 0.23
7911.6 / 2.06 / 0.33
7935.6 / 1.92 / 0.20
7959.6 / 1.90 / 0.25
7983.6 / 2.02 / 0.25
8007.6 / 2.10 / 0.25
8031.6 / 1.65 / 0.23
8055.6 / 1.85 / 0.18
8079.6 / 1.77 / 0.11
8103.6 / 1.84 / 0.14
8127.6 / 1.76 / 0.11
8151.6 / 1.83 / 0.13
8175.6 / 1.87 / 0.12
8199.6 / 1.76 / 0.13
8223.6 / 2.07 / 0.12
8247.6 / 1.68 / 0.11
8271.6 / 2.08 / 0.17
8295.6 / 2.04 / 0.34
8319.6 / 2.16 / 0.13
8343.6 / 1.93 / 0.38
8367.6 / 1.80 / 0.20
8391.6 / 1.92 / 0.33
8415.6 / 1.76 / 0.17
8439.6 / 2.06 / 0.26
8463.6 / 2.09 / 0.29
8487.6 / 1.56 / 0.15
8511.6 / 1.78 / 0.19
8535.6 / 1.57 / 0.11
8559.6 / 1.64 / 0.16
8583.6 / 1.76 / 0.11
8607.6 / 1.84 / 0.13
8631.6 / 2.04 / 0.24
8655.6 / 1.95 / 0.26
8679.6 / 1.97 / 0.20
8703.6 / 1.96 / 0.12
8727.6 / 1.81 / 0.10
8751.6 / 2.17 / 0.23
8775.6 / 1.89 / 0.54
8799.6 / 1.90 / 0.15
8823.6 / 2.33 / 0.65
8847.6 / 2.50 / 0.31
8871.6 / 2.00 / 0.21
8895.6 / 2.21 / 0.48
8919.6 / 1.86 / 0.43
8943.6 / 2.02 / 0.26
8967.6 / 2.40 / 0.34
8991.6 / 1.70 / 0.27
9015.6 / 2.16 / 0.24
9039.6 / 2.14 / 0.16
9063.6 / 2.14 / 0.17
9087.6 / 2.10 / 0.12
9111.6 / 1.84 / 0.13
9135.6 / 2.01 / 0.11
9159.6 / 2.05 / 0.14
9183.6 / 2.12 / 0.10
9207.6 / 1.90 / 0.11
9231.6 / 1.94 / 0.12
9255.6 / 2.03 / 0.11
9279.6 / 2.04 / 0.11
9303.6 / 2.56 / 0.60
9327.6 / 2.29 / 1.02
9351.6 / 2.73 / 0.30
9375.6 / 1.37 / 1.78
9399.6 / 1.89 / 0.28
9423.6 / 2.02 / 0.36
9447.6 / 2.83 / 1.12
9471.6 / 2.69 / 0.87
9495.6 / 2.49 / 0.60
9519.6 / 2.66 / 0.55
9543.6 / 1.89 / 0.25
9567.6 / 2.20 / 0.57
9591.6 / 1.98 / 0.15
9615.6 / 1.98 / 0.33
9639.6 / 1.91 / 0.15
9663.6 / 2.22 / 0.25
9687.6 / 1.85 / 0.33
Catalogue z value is 0.960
